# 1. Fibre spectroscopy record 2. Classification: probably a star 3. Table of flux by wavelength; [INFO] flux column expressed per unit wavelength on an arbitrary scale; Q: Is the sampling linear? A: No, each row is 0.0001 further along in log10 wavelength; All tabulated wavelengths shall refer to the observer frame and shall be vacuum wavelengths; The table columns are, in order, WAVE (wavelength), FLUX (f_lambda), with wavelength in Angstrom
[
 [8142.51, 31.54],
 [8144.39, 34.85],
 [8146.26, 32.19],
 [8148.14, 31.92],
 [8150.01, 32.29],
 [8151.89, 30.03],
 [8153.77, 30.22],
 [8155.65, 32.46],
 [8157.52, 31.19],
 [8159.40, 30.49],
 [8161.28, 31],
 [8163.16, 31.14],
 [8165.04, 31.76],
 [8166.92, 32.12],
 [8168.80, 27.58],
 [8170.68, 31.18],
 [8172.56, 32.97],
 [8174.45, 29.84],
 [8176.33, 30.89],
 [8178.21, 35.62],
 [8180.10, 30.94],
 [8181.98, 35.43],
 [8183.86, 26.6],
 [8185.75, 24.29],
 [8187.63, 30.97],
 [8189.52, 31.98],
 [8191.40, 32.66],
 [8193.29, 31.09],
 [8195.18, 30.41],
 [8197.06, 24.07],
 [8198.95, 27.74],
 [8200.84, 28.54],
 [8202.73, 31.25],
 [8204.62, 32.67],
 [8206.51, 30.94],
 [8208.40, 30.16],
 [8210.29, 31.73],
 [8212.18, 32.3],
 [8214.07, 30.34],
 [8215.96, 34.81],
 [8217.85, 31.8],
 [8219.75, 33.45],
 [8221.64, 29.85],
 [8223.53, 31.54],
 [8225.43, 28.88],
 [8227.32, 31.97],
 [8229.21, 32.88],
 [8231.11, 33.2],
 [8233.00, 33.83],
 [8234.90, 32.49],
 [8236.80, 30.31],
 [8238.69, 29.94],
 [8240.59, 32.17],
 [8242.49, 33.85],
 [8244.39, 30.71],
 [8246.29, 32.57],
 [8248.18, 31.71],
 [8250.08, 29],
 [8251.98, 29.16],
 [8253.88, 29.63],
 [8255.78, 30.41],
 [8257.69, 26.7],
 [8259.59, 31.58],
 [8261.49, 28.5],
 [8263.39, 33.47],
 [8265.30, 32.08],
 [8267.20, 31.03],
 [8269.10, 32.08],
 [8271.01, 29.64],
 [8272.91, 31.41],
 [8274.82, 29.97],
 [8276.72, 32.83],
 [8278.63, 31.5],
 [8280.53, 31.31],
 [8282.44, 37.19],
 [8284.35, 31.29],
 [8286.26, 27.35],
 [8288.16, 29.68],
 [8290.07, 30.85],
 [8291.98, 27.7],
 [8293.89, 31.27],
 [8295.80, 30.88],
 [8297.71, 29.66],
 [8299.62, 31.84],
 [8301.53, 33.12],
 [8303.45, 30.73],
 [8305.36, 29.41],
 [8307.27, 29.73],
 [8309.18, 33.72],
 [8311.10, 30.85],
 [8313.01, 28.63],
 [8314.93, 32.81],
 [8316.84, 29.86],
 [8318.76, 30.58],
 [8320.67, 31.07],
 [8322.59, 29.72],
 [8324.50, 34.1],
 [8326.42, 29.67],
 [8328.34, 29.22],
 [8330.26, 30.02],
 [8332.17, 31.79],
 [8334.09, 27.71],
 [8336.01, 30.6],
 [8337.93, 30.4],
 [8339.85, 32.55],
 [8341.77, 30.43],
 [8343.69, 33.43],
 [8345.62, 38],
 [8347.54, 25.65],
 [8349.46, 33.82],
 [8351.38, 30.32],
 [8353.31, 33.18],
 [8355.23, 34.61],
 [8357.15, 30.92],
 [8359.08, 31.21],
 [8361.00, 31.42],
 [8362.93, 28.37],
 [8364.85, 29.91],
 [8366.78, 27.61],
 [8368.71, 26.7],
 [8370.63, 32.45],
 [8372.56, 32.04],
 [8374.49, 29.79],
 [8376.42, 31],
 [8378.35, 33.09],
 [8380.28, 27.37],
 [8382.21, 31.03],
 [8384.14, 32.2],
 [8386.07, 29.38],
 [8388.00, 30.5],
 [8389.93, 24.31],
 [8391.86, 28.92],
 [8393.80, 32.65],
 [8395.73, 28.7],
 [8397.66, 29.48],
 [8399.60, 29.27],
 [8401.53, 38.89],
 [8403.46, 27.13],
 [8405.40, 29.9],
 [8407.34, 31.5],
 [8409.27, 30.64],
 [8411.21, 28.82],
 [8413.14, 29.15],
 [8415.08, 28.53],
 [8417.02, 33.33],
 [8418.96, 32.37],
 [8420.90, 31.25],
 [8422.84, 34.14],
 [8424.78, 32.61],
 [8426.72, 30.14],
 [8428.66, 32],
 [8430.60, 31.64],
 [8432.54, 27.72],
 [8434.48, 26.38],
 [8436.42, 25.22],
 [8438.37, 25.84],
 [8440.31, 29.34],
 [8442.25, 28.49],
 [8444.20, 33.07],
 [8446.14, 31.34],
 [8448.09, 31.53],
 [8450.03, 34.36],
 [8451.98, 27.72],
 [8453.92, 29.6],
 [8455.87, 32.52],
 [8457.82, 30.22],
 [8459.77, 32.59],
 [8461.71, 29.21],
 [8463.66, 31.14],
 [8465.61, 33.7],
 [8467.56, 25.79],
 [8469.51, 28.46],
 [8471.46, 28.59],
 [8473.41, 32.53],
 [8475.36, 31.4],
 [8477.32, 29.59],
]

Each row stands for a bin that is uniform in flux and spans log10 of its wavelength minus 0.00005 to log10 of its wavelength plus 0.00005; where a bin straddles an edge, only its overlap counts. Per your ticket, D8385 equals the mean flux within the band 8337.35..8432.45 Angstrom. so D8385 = 30.8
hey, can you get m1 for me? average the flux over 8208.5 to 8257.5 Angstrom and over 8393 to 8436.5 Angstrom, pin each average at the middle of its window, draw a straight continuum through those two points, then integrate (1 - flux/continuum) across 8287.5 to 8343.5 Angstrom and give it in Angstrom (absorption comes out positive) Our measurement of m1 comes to 0.7 Angstrom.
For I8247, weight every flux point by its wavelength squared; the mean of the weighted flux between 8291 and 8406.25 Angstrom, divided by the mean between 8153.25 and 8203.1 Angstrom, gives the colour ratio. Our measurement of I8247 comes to 1.05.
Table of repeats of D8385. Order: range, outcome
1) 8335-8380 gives 31.1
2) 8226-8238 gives 32.3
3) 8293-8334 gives 30.8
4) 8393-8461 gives 30.5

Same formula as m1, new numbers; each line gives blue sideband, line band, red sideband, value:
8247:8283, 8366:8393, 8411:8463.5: 0.7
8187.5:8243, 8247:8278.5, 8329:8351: 0.6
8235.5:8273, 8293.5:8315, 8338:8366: 0.2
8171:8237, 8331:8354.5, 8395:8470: -0.7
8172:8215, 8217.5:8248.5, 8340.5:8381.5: -1.2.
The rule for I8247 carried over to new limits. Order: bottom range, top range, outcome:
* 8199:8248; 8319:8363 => 1.02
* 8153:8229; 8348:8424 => 1.04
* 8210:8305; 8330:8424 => 1.01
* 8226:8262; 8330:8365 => 1.03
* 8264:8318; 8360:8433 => 1.01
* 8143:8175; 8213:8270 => 1.02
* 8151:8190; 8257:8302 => 1.03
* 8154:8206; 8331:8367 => 1.06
